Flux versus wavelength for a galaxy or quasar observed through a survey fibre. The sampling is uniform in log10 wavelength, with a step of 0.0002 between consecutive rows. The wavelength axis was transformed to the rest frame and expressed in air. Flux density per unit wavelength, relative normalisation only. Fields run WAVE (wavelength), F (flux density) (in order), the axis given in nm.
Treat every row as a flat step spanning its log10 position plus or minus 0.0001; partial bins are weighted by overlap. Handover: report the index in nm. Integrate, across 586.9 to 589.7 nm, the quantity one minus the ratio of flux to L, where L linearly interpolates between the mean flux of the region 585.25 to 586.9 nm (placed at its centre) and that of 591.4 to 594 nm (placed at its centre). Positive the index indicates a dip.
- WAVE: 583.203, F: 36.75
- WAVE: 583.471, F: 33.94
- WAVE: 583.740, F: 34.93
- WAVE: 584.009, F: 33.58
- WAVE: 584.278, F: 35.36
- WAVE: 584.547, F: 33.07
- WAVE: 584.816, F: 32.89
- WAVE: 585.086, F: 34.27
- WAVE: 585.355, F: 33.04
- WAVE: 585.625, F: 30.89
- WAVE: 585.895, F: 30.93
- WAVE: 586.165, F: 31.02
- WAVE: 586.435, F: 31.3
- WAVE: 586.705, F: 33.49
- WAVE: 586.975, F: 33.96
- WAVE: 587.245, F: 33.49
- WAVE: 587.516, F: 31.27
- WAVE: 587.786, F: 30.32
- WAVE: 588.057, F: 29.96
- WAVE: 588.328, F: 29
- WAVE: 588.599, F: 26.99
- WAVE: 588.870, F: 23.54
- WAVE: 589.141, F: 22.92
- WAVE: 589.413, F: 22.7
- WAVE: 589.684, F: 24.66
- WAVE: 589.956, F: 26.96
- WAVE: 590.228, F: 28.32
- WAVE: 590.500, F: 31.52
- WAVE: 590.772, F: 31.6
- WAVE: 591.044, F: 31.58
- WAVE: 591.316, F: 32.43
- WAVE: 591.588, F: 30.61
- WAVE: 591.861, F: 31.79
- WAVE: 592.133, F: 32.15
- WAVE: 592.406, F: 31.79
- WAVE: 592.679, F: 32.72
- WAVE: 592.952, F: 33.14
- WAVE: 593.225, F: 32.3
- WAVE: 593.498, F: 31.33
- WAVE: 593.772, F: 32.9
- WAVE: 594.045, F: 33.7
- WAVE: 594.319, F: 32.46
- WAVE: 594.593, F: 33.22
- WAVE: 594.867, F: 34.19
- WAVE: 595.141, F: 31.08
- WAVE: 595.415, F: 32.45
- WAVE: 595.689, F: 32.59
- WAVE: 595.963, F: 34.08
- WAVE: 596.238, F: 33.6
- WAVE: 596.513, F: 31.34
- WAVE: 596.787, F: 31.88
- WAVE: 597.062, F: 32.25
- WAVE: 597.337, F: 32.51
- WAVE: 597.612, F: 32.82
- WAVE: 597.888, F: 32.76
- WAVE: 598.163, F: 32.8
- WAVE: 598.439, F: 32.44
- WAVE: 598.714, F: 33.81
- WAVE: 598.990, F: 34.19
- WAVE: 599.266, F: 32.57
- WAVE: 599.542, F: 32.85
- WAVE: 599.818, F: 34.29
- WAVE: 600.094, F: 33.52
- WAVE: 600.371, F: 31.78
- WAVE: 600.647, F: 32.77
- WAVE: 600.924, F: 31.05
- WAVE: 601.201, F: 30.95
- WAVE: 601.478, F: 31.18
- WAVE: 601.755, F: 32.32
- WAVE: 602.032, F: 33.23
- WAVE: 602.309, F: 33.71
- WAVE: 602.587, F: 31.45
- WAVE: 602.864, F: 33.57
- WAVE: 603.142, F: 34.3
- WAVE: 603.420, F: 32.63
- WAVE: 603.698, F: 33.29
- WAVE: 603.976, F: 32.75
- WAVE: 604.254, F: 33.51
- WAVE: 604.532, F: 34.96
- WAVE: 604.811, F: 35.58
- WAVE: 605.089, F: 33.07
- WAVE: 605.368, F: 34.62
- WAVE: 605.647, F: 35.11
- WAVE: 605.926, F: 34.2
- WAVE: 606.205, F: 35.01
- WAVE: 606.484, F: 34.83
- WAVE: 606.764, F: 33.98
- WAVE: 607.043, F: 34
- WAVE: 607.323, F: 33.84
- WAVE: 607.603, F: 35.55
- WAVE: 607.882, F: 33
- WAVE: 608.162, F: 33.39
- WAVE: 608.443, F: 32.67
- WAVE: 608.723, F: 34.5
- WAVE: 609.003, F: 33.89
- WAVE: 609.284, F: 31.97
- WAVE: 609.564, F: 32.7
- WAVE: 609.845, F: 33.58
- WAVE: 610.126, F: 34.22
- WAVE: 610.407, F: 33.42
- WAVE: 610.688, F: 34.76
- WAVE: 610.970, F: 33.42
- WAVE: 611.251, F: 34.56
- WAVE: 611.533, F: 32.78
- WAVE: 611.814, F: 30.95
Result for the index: 0.34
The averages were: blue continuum 31.8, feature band 28.1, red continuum 32.2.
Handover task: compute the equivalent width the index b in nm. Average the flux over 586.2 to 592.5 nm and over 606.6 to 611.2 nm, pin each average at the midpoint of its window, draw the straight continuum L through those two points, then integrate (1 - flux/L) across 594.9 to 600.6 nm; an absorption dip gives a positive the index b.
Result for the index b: -0.25 nm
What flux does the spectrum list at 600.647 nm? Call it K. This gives 32.77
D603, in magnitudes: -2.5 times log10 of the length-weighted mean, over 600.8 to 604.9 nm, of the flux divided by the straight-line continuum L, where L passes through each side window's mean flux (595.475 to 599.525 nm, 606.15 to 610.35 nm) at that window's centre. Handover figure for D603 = 0.01 mag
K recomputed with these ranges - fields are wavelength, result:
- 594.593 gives 33.22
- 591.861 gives 31.79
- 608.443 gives 32.67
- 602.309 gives 33.71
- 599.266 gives 32.57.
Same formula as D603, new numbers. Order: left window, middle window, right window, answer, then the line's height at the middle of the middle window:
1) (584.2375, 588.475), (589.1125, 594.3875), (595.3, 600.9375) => 0.07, 32.4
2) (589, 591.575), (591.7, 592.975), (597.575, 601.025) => -0.10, 29.3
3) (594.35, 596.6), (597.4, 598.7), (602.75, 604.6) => 0.01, 33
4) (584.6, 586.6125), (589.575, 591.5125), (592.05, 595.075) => 0.10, 32.5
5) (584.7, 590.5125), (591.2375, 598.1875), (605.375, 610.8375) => -0.05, 31.1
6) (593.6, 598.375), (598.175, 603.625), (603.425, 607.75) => 0.02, 33.5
